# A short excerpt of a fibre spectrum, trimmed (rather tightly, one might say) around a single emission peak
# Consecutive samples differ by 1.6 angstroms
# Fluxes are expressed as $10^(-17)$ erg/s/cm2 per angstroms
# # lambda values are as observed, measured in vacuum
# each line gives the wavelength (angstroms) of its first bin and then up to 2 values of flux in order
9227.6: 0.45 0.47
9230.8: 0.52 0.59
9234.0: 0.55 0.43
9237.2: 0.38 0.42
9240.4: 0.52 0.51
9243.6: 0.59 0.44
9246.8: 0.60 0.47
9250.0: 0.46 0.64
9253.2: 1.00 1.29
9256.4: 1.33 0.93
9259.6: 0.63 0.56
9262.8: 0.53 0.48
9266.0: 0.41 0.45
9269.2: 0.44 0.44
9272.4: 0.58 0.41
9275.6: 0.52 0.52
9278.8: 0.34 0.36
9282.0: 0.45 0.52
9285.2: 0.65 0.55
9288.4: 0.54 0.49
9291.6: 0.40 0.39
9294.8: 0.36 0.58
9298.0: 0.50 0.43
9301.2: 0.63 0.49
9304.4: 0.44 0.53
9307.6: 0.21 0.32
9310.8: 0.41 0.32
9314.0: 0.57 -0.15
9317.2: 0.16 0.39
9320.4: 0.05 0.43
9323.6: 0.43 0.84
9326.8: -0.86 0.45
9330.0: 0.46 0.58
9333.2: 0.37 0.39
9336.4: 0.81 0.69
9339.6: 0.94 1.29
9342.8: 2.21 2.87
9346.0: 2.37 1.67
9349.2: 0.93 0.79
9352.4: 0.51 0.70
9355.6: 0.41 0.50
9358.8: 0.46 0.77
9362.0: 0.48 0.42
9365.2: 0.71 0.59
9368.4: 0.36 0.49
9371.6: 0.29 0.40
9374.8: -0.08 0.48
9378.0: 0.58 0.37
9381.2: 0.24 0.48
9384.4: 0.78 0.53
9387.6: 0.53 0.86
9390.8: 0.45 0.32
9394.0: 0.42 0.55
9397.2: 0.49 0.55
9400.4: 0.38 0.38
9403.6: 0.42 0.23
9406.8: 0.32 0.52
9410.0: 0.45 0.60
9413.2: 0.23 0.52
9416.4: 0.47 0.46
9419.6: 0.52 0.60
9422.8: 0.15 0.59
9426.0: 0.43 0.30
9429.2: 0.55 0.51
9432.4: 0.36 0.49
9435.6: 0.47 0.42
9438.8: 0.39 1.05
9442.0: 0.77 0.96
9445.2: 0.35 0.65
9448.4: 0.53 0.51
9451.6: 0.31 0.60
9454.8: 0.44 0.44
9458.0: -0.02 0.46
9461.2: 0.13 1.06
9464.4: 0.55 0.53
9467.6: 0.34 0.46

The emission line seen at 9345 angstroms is [O III] 5007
